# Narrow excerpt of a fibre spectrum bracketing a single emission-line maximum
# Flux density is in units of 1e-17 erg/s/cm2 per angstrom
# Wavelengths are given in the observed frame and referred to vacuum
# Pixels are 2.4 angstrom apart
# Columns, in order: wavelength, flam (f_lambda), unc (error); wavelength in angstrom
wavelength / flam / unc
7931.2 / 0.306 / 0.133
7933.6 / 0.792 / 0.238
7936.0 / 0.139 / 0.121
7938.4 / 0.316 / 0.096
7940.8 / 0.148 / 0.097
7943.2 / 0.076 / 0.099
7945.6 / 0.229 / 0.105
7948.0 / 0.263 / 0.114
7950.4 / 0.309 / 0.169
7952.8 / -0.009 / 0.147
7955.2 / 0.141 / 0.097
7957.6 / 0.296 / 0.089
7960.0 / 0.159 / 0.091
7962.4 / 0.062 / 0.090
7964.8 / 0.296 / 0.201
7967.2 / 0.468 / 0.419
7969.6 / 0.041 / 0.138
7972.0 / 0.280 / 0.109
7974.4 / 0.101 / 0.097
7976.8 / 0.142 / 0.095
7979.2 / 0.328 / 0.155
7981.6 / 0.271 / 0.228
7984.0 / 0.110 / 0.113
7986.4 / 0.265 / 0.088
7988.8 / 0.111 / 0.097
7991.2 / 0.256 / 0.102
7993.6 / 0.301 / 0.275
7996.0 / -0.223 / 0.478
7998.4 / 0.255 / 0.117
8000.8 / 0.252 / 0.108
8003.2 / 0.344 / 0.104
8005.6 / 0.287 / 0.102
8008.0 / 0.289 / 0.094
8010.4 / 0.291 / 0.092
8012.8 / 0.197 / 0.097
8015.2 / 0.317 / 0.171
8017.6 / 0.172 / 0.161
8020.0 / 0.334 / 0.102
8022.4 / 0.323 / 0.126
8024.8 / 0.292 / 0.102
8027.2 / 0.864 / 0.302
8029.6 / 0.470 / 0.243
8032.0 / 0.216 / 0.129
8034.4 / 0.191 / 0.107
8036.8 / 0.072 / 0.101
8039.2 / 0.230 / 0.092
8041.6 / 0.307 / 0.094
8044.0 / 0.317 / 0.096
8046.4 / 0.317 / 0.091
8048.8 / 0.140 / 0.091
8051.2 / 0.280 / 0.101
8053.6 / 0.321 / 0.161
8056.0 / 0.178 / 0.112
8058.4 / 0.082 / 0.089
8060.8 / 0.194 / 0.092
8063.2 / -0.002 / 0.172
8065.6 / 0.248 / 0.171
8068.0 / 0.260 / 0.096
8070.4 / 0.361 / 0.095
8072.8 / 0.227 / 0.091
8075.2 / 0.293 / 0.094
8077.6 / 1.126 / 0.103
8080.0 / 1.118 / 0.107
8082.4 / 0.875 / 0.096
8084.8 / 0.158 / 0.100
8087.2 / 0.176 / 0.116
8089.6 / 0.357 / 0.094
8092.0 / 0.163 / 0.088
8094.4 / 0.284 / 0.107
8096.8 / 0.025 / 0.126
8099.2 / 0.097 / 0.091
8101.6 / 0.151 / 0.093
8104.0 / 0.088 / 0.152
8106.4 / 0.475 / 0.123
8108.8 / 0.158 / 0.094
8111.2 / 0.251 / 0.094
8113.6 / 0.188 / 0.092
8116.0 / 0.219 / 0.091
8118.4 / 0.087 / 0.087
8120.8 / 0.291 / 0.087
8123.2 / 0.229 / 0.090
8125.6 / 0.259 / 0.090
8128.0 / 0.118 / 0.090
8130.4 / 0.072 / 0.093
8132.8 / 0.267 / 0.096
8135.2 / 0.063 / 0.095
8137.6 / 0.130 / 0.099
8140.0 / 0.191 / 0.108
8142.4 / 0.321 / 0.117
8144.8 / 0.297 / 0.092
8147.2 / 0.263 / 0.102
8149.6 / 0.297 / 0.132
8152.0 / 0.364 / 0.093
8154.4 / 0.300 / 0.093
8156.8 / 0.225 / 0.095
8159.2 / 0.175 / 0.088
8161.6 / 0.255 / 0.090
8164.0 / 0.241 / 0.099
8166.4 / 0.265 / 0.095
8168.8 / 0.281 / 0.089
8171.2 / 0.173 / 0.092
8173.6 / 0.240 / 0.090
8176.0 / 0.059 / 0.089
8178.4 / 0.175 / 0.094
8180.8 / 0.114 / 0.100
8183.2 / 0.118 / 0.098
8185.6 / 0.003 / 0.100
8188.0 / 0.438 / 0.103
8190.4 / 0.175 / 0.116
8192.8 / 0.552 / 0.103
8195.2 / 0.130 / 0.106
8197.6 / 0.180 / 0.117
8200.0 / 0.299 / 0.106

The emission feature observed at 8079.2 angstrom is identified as H-beta 4861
